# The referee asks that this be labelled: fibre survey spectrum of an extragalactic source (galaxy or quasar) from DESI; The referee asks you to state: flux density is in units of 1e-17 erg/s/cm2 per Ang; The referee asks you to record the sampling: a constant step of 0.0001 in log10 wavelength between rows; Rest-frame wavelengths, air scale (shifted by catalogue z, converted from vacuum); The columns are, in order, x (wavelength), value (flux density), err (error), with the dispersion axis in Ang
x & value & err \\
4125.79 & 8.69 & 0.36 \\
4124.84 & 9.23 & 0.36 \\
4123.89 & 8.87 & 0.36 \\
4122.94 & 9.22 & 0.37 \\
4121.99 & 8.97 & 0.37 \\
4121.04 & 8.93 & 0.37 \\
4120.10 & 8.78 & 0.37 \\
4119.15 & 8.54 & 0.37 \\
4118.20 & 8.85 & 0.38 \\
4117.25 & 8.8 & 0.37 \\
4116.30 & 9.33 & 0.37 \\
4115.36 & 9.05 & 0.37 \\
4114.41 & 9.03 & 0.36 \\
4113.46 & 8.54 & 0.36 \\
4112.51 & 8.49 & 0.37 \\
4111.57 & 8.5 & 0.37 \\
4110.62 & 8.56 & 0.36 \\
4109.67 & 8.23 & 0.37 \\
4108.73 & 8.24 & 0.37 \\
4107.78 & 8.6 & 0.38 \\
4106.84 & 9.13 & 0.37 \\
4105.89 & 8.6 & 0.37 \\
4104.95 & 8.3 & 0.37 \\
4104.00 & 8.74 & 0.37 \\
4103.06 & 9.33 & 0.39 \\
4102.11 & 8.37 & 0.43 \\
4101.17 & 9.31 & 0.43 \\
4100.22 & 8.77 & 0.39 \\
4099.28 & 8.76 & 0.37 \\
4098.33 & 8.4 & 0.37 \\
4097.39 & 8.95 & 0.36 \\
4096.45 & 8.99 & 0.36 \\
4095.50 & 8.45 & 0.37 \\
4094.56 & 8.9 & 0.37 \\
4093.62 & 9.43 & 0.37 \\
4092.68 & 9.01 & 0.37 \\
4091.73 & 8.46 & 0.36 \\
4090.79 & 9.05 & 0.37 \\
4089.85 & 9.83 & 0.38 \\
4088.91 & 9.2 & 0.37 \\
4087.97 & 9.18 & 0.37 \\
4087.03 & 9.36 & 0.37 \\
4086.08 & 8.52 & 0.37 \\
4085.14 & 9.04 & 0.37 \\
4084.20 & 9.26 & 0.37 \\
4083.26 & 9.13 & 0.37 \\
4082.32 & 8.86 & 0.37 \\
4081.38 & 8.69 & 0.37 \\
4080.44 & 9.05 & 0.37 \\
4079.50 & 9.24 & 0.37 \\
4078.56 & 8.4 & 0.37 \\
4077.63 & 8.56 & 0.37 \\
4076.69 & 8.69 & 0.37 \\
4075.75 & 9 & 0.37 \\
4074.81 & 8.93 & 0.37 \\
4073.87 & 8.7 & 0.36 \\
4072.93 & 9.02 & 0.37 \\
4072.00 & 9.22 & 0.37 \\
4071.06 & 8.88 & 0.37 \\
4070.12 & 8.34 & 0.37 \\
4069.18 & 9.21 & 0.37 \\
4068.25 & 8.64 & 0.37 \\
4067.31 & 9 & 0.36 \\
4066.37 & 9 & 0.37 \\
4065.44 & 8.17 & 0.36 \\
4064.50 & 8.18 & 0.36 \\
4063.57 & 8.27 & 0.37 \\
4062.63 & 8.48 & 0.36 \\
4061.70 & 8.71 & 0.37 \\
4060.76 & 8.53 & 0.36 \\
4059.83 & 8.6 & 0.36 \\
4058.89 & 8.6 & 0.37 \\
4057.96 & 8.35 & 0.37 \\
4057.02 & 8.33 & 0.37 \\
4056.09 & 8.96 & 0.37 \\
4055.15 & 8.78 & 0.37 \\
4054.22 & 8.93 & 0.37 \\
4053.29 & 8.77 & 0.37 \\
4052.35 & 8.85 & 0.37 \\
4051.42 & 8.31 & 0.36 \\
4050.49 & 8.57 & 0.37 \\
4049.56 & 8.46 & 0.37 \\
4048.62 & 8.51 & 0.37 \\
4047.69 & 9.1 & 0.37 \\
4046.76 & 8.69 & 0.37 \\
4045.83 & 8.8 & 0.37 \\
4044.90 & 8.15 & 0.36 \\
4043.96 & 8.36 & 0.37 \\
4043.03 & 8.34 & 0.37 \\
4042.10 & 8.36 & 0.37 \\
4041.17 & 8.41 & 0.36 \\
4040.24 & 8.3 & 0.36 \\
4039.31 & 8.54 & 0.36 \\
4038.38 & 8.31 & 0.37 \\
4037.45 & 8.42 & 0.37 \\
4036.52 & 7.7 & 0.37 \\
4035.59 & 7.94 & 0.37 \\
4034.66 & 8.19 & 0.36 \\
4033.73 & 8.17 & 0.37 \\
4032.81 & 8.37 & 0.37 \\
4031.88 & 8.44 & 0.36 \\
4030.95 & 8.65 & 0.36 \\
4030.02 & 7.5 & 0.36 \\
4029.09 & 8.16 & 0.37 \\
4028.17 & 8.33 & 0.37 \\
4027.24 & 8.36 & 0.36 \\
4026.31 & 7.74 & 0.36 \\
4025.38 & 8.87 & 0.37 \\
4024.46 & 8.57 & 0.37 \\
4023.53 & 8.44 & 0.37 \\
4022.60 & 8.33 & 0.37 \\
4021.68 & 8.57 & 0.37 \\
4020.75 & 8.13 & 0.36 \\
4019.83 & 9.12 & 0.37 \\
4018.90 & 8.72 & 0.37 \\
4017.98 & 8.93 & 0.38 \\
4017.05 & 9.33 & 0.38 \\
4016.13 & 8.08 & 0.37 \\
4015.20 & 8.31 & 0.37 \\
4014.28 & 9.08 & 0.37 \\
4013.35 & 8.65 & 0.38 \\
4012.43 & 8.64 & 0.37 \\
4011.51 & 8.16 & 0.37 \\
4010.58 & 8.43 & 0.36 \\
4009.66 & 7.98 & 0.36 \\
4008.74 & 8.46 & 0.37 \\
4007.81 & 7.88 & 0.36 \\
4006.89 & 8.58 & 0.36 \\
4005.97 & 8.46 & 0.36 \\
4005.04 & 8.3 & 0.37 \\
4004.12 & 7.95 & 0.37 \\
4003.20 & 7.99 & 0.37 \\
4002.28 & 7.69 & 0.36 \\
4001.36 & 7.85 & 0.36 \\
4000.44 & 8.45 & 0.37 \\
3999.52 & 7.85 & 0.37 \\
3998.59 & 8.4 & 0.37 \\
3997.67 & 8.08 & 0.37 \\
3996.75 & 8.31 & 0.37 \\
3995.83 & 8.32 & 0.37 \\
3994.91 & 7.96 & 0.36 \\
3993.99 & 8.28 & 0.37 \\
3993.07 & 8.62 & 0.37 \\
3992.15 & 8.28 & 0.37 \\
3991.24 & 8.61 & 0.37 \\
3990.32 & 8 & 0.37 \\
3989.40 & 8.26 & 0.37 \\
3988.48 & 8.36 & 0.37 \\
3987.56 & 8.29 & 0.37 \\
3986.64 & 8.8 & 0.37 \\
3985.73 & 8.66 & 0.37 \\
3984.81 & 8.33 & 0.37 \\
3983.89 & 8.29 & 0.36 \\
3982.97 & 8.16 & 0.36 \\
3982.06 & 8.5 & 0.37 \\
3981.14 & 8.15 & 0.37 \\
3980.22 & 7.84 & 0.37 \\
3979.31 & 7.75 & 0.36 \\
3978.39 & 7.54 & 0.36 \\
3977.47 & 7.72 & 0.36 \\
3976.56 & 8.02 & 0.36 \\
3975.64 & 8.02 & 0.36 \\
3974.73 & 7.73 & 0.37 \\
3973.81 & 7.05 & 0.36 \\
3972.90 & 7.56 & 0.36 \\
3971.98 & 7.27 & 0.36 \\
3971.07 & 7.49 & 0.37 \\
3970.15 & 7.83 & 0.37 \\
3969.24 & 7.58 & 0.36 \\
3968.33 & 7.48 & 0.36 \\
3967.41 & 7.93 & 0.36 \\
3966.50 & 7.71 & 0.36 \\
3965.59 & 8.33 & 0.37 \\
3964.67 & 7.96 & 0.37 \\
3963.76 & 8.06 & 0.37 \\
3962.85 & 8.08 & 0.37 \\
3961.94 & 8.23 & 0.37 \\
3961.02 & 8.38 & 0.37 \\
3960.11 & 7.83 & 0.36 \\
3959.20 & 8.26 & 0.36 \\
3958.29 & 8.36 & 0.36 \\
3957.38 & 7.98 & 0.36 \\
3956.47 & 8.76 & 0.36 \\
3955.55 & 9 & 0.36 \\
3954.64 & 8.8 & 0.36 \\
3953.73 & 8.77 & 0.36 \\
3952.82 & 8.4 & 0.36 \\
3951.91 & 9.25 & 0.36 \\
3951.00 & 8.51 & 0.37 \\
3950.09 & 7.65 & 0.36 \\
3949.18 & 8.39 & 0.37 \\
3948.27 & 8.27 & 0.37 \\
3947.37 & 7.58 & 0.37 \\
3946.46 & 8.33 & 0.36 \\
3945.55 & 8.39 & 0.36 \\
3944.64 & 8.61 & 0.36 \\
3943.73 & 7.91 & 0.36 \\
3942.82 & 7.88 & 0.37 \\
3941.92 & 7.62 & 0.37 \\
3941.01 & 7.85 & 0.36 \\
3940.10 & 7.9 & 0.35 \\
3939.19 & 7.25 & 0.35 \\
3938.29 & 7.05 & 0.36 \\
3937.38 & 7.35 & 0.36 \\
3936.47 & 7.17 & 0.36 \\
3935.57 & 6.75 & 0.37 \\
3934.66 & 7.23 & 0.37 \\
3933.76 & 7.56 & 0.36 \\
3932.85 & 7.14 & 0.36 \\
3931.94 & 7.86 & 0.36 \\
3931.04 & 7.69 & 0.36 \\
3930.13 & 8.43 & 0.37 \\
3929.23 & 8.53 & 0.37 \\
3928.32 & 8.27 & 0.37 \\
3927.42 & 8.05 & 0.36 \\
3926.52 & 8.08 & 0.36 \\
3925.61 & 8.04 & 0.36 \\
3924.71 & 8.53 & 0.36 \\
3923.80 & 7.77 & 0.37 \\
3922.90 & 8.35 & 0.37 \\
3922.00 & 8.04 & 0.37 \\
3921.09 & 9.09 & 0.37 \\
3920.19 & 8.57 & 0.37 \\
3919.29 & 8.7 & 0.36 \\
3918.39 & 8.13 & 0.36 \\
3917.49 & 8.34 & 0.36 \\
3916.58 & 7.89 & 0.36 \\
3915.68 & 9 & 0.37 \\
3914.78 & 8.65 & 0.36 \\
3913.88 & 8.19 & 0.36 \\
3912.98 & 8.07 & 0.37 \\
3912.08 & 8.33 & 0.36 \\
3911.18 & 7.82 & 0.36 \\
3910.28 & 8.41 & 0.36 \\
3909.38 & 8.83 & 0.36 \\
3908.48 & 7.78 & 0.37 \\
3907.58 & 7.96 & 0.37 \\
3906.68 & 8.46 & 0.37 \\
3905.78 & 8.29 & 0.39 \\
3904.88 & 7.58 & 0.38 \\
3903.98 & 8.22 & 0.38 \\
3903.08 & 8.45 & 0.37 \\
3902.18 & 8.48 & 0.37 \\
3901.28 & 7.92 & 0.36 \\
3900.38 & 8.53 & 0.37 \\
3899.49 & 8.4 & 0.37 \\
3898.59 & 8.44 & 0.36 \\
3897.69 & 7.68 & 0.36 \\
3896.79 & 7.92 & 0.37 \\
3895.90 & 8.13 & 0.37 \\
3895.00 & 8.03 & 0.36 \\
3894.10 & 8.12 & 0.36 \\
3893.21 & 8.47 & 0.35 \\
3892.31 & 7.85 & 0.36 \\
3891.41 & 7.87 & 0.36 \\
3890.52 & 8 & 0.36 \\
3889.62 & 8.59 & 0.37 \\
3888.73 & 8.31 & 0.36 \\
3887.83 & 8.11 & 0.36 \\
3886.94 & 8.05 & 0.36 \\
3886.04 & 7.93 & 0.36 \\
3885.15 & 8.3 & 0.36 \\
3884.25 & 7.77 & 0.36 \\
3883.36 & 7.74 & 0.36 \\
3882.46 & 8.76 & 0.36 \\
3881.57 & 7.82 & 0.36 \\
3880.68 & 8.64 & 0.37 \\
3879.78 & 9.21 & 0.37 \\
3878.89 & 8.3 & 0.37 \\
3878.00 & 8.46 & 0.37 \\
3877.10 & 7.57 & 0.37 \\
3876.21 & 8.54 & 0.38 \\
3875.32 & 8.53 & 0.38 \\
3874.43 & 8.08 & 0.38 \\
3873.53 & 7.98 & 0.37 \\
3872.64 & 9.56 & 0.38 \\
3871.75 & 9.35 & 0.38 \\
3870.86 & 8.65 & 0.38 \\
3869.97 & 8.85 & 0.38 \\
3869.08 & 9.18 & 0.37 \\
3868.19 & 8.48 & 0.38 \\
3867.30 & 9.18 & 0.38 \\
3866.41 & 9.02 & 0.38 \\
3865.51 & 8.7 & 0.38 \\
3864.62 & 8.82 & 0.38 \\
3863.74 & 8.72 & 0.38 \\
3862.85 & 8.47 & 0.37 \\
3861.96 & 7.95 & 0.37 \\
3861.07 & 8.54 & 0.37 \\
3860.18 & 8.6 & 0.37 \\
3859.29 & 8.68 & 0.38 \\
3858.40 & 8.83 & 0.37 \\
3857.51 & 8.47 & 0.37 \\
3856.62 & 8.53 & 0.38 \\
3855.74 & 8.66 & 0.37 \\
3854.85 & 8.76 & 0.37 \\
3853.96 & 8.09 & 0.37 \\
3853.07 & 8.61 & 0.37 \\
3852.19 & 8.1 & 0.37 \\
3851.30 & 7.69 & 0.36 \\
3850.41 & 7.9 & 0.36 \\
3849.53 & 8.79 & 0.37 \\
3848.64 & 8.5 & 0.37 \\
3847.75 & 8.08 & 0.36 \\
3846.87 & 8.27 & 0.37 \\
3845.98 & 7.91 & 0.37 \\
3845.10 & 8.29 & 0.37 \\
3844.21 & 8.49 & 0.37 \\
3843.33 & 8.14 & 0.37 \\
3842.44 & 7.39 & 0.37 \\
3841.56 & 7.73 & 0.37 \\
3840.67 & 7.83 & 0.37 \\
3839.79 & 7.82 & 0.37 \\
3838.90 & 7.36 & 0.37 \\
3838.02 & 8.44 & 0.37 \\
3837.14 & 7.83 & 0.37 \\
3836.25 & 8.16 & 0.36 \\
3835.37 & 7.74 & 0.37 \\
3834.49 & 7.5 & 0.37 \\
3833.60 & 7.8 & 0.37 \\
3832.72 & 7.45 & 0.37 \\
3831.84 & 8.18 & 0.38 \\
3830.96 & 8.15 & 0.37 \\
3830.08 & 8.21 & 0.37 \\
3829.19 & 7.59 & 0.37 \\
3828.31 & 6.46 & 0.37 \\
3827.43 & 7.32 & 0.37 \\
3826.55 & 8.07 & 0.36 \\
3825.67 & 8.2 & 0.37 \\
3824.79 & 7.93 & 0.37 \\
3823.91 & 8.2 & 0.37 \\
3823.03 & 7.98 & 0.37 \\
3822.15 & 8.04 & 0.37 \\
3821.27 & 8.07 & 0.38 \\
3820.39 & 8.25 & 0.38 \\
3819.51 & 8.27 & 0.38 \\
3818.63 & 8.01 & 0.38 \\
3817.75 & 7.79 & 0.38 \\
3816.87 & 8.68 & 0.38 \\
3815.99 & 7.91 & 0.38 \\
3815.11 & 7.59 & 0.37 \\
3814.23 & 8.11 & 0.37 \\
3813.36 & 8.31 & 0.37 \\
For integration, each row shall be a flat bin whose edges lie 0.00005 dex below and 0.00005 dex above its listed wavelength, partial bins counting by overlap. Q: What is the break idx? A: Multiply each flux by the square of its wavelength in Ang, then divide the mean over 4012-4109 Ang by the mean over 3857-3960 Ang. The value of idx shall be 1.13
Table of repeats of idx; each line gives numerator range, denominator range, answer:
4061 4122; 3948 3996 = 1.15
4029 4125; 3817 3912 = 1.18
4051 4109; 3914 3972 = 1.17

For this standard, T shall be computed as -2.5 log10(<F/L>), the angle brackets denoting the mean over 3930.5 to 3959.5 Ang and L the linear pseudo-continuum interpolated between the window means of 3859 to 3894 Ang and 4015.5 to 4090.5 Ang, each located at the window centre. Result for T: 0.07 mag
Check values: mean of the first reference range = 8.45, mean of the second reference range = 8.62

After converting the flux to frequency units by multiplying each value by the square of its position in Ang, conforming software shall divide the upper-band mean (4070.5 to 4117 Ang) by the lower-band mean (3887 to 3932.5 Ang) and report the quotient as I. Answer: 1.18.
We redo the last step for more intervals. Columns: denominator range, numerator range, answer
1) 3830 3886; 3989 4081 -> 1.11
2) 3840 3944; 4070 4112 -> 1.19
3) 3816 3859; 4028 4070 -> 1.17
